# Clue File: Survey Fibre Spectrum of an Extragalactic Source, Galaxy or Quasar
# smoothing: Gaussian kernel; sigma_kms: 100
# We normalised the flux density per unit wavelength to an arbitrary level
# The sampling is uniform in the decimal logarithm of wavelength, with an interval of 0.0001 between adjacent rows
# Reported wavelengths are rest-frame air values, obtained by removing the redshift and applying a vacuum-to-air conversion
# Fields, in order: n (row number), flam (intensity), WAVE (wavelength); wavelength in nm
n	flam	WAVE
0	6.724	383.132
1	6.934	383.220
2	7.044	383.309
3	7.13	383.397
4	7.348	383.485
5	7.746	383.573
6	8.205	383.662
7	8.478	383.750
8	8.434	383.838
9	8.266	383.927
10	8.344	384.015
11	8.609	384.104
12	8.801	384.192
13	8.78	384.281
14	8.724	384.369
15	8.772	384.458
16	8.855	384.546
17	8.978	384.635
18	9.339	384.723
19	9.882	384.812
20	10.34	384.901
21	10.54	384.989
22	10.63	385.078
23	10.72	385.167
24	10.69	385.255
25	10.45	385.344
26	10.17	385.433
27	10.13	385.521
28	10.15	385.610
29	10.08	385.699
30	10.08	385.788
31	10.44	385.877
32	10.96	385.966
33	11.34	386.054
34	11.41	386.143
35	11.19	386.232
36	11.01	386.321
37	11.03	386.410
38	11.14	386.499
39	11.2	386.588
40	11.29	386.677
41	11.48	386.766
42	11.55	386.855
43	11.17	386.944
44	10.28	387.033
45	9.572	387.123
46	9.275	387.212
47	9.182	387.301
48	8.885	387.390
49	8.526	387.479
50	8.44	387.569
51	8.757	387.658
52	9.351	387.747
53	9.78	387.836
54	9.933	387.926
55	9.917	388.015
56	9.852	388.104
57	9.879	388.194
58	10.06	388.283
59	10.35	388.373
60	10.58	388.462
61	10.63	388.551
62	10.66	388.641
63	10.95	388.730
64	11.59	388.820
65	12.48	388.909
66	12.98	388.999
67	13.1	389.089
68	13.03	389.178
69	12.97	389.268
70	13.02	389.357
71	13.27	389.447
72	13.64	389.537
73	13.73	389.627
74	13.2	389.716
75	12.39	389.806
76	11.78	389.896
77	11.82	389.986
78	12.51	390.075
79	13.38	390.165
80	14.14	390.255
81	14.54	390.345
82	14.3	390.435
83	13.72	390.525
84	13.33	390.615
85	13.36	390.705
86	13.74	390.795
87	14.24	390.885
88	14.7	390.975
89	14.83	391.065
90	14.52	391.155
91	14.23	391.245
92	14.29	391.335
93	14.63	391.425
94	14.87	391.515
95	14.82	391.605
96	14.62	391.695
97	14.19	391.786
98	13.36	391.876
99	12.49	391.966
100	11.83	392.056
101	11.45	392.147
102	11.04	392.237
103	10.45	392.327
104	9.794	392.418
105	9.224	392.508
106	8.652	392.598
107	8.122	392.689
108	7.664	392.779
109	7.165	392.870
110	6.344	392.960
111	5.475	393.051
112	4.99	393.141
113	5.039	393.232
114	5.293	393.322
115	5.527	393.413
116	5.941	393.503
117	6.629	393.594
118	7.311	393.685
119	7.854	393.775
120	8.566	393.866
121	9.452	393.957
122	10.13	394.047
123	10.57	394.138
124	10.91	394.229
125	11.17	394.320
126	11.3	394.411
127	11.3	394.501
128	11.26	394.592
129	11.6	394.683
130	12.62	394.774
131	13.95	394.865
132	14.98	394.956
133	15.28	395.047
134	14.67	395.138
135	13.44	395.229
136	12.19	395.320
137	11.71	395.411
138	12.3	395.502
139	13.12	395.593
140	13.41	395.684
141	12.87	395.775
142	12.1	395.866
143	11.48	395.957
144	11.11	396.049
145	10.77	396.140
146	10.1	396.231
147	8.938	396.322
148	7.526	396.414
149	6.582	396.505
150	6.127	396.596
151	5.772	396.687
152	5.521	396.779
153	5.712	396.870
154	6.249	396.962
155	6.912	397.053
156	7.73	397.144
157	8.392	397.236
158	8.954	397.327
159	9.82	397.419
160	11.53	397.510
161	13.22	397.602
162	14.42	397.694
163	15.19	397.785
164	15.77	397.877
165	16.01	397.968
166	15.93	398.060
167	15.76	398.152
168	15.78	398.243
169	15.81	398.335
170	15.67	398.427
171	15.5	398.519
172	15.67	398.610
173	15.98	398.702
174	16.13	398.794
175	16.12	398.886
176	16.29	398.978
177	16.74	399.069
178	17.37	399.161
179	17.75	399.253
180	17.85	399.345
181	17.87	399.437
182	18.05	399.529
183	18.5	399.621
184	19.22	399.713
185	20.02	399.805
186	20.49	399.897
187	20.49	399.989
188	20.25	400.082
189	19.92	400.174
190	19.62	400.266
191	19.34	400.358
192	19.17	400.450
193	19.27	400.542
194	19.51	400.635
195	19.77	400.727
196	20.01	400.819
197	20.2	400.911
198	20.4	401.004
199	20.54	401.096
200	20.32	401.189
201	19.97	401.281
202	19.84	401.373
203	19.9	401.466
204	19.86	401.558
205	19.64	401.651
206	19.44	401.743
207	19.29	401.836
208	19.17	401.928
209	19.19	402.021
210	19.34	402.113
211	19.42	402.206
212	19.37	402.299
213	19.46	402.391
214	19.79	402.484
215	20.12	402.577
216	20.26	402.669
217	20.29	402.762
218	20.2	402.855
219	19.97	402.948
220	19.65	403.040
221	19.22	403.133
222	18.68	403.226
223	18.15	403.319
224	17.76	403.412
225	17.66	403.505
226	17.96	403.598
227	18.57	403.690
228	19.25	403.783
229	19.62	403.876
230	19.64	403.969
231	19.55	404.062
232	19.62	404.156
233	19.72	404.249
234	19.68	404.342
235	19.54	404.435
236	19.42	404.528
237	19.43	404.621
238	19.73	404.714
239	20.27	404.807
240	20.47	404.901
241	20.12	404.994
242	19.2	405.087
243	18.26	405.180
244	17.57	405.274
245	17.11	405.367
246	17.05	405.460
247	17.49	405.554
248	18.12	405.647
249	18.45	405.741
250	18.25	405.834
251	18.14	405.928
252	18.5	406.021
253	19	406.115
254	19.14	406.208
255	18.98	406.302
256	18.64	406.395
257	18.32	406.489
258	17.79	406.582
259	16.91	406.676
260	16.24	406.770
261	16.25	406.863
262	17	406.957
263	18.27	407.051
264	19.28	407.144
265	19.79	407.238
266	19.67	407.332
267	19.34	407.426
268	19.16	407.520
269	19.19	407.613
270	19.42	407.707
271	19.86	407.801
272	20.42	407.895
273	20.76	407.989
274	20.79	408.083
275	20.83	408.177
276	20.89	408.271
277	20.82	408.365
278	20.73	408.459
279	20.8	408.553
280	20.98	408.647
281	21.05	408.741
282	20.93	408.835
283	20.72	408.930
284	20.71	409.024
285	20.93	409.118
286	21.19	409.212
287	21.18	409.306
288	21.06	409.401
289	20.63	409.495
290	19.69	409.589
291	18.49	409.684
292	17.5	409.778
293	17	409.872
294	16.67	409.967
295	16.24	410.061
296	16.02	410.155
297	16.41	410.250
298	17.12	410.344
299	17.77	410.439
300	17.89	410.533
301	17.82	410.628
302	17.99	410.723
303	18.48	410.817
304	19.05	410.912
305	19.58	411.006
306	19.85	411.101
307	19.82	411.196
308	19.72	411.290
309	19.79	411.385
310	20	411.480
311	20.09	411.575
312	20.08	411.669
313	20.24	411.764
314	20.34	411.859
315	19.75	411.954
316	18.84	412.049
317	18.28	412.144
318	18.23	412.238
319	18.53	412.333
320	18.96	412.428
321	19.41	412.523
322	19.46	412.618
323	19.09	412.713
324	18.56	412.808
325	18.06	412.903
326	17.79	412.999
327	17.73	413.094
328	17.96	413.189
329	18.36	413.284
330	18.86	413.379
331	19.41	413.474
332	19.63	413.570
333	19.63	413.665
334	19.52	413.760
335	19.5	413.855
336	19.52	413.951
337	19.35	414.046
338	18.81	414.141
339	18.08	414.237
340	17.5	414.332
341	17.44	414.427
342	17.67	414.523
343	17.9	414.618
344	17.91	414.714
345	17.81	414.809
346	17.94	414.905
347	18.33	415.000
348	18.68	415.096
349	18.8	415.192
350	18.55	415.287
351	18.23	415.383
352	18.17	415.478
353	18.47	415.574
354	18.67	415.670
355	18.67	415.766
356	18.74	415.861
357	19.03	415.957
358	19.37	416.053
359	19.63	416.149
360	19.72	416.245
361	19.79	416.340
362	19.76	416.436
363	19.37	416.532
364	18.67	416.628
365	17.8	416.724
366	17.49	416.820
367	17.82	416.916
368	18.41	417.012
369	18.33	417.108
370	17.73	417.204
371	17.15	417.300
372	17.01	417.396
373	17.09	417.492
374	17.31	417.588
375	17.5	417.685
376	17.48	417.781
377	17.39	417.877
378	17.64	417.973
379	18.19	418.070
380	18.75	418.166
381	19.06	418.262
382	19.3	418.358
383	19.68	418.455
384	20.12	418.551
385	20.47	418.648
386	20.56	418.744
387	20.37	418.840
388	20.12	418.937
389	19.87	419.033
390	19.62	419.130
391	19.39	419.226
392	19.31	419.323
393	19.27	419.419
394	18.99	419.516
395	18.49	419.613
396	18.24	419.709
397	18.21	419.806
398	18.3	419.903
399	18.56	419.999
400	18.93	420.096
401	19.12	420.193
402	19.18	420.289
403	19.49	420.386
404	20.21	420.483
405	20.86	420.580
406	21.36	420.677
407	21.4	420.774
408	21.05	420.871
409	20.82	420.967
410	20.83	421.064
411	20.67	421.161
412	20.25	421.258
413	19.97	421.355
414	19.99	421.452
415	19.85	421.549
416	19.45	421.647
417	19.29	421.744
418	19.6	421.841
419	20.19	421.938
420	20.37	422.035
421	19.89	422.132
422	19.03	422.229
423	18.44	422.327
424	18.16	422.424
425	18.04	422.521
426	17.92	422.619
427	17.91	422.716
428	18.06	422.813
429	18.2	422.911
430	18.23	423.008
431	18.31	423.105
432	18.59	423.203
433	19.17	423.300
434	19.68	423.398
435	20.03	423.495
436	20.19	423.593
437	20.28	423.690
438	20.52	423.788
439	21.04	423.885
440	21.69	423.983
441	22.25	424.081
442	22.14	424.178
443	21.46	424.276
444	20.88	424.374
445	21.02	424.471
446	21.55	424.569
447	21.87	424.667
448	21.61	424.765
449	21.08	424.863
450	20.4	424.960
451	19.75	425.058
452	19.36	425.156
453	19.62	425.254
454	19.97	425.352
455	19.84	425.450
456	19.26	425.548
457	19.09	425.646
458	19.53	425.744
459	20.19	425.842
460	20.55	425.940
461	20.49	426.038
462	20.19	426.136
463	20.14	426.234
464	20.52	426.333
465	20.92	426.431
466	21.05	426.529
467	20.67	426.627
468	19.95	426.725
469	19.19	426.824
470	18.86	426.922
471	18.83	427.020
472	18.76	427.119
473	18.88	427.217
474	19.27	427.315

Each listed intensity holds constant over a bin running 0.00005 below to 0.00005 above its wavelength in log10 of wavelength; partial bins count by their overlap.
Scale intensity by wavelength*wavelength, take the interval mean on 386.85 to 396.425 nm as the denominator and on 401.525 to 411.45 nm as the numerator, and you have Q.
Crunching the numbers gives 1.84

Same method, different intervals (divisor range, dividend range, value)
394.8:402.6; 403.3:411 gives 1.28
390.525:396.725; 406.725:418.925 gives 1.91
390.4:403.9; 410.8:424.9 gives 1.48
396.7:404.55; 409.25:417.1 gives 1.14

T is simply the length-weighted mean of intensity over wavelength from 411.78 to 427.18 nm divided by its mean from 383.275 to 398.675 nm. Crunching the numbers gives 1.8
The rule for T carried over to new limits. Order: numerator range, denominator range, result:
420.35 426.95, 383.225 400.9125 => 1.69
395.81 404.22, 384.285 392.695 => 1.43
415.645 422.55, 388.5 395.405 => 1.66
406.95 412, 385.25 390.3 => 1.76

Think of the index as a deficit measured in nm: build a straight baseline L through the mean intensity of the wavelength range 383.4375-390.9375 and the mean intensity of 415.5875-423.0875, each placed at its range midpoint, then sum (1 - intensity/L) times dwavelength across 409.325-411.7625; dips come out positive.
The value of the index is -0.27 nm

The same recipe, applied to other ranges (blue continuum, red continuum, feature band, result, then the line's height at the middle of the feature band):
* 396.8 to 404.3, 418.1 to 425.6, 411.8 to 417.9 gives 0.16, 19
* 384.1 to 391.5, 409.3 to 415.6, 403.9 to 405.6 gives -0.28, 16.4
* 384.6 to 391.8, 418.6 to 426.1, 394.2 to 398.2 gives 0.68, 13.6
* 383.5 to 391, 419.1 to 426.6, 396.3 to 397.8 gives 0.54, 13.4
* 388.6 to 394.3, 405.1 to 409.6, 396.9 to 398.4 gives 0.23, 14.4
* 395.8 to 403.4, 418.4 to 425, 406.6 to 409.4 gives -0.36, 17.6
